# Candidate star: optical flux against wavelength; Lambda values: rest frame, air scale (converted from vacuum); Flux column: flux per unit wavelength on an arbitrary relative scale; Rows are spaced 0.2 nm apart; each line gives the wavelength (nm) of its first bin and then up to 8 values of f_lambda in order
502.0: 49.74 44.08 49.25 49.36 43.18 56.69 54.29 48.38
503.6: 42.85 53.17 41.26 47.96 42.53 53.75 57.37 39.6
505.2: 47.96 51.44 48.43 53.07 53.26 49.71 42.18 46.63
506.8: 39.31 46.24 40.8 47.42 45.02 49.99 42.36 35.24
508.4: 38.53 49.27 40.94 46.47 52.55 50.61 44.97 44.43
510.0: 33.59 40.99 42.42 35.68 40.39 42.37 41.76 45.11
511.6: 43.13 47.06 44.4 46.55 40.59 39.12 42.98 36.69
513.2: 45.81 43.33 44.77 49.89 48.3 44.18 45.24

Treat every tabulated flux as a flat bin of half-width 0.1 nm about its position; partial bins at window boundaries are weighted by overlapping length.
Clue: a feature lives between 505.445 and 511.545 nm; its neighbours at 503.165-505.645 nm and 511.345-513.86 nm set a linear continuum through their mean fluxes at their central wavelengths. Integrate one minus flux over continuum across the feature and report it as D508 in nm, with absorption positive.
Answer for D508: 0.21 nm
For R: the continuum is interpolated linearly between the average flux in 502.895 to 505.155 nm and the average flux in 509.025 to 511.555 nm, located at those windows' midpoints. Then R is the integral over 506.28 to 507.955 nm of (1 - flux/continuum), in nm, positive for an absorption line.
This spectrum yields 0.05 nm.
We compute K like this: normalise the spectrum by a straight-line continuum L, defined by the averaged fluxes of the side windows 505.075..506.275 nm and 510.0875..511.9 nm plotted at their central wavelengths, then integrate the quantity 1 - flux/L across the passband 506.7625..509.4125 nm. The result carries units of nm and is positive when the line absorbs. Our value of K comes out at 0.11 nm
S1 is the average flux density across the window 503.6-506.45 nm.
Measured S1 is 48.6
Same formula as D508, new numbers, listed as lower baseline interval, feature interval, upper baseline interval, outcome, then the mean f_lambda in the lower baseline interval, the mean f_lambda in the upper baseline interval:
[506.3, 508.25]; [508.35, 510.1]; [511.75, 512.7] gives -0.05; 43.7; 43.4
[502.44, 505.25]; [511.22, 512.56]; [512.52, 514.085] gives 0.01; 48.5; 43.9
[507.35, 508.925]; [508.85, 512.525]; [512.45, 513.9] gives -0.01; 43.5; 43.1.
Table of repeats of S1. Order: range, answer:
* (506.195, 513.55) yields 43.3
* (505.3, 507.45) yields 47.1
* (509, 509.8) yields 48.4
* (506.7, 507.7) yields 43.8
